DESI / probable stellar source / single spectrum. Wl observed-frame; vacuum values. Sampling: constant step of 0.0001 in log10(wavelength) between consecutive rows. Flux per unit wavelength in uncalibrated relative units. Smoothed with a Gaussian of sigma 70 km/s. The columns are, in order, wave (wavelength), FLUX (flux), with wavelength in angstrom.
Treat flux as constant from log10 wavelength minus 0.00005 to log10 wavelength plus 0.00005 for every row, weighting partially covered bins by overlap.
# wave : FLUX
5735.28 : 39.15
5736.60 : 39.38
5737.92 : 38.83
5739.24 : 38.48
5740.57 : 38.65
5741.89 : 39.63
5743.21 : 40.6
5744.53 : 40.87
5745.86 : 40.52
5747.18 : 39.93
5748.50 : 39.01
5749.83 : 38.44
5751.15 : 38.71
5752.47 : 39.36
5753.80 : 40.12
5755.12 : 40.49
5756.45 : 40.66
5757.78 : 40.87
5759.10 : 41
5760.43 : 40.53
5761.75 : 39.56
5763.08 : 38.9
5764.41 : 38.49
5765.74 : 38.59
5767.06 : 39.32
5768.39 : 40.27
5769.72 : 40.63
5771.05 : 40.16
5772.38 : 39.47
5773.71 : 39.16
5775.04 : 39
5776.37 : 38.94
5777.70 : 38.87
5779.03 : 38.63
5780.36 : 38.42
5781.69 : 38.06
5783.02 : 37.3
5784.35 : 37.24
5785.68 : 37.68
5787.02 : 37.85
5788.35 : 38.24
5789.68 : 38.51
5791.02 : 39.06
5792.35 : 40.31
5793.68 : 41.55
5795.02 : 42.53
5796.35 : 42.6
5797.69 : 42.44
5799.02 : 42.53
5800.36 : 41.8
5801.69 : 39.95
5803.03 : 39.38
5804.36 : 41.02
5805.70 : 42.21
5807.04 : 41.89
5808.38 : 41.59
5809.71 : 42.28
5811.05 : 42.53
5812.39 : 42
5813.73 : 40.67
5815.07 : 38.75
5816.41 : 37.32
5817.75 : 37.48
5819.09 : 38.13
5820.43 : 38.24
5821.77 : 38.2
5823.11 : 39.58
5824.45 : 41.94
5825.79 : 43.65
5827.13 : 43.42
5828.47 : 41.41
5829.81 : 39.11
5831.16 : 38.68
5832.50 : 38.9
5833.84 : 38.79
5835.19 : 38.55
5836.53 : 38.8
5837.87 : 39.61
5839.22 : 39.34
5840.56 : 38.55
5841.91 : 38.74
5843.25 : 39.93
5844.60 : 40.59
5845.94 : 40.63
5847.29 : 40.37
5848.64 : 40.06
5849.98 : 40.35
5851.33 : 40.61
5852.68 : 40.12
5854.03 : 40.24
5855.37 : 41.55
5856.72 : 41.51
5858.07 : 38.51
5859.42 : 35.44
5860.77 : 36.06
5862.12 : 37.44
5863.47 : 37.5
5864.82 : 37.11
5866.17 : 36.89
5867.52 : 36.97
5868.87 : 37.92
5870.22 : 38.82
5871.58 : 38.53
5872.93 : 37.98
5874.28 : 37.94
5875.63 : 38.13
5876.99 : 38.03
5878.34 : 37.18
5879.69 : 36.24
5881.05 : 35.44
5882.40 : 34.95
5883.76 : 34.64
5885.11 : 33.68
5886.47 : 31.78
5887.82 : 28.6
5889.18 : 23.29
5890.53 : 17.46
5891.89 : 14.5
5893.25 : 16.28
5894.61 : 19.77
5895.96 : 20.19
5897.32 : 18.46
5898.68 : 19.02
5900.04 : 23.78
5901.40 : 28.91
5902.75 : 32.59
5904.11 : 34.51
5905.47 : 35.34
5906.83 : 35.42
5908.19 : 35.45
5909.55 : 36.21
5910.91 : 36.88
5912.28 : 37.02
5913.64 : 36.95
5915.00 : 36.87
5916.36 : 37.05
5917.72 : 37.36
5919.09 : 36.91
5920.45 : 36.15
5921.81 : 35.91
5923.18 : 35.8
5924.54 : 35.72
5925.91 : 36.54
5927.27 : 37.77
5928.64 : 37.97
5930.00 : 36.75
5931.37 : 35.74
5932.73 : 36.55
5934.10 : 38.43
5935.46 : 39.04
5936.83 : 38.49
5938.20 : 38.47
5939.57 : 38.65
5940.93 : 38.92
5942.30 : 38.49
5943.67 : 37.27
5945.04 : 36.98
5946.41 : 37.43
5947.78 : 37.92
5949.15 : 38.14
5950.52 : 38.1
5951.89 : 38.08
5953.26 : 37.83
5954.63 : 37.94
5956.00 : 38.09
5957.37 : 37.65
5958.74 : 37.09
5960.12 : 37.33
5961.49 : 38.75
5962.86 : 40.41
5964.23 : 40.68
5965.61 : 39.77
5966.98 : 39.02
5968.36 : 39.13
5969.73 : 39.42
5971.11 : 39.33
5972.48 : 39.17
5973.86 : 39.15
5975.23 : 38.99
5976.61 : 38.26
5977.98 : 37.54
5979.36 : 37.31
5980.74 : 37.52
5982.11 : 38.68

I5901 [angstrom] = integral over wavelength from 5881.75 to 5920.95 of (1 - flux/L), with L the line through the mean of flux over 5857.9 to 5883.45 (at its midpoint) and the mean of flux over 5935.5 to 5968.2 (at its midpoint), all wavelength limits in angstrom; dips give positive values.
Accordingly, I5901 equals 8.0 angstrom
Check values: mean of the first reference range 37.1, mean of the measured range 30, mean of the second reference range 38.3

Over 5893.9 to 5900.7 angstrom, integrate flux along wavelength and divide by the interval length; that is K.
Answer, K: 20.2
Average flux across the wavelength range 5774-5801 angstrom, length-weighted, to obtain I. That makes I 39.6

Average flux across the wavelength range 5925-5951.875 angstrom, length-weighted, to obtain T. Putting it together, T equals 37.8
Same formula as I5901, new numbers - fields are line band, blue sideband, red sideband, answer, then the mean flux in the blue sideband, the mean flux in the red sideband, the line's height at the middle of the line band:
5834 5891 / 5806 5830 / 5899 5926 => 1.1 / 40.5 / 34.8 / 37.8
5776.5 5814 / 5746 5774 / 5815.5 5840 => -0.6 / 39.7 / 39.5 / 39.6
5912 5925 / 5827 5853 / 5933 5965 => 0.7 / 39.7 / 38.2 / 38.7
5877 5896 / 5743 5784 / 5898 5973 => 4.8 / 39.5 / 36.8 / 37.5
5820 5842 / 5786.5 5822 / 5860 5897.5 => -1.4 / 40.4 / 32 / 37.4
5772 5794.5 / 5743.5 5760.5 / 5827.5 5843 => 0.6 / 40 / 39.2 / 39.7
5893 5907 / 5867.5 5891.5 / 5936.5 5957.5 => 3.8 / 34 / 38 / 35.2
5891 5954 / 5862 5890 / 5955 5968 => 5.6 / 35.5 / 38.7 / 37.3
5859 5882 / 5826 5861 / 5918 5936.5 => 0.9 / 39.7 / 36.9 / 38.8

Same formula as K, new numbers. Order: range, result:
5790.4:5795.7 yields 40.9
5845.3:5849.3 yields 40.3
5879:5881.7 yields 35.8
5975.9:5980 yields 37.7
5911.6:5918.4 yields 37.1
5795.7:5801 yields 42.3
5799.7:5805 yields 40.6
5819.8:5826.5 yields 40.4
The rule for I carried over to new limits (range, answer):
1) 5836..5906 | 34.2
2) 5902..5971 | 37.4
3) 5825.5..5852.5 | 40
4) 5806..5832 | 40.4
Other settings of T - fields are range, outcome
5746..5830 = 40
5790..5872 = 39.8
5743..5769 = 39.8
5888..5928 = 30.6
